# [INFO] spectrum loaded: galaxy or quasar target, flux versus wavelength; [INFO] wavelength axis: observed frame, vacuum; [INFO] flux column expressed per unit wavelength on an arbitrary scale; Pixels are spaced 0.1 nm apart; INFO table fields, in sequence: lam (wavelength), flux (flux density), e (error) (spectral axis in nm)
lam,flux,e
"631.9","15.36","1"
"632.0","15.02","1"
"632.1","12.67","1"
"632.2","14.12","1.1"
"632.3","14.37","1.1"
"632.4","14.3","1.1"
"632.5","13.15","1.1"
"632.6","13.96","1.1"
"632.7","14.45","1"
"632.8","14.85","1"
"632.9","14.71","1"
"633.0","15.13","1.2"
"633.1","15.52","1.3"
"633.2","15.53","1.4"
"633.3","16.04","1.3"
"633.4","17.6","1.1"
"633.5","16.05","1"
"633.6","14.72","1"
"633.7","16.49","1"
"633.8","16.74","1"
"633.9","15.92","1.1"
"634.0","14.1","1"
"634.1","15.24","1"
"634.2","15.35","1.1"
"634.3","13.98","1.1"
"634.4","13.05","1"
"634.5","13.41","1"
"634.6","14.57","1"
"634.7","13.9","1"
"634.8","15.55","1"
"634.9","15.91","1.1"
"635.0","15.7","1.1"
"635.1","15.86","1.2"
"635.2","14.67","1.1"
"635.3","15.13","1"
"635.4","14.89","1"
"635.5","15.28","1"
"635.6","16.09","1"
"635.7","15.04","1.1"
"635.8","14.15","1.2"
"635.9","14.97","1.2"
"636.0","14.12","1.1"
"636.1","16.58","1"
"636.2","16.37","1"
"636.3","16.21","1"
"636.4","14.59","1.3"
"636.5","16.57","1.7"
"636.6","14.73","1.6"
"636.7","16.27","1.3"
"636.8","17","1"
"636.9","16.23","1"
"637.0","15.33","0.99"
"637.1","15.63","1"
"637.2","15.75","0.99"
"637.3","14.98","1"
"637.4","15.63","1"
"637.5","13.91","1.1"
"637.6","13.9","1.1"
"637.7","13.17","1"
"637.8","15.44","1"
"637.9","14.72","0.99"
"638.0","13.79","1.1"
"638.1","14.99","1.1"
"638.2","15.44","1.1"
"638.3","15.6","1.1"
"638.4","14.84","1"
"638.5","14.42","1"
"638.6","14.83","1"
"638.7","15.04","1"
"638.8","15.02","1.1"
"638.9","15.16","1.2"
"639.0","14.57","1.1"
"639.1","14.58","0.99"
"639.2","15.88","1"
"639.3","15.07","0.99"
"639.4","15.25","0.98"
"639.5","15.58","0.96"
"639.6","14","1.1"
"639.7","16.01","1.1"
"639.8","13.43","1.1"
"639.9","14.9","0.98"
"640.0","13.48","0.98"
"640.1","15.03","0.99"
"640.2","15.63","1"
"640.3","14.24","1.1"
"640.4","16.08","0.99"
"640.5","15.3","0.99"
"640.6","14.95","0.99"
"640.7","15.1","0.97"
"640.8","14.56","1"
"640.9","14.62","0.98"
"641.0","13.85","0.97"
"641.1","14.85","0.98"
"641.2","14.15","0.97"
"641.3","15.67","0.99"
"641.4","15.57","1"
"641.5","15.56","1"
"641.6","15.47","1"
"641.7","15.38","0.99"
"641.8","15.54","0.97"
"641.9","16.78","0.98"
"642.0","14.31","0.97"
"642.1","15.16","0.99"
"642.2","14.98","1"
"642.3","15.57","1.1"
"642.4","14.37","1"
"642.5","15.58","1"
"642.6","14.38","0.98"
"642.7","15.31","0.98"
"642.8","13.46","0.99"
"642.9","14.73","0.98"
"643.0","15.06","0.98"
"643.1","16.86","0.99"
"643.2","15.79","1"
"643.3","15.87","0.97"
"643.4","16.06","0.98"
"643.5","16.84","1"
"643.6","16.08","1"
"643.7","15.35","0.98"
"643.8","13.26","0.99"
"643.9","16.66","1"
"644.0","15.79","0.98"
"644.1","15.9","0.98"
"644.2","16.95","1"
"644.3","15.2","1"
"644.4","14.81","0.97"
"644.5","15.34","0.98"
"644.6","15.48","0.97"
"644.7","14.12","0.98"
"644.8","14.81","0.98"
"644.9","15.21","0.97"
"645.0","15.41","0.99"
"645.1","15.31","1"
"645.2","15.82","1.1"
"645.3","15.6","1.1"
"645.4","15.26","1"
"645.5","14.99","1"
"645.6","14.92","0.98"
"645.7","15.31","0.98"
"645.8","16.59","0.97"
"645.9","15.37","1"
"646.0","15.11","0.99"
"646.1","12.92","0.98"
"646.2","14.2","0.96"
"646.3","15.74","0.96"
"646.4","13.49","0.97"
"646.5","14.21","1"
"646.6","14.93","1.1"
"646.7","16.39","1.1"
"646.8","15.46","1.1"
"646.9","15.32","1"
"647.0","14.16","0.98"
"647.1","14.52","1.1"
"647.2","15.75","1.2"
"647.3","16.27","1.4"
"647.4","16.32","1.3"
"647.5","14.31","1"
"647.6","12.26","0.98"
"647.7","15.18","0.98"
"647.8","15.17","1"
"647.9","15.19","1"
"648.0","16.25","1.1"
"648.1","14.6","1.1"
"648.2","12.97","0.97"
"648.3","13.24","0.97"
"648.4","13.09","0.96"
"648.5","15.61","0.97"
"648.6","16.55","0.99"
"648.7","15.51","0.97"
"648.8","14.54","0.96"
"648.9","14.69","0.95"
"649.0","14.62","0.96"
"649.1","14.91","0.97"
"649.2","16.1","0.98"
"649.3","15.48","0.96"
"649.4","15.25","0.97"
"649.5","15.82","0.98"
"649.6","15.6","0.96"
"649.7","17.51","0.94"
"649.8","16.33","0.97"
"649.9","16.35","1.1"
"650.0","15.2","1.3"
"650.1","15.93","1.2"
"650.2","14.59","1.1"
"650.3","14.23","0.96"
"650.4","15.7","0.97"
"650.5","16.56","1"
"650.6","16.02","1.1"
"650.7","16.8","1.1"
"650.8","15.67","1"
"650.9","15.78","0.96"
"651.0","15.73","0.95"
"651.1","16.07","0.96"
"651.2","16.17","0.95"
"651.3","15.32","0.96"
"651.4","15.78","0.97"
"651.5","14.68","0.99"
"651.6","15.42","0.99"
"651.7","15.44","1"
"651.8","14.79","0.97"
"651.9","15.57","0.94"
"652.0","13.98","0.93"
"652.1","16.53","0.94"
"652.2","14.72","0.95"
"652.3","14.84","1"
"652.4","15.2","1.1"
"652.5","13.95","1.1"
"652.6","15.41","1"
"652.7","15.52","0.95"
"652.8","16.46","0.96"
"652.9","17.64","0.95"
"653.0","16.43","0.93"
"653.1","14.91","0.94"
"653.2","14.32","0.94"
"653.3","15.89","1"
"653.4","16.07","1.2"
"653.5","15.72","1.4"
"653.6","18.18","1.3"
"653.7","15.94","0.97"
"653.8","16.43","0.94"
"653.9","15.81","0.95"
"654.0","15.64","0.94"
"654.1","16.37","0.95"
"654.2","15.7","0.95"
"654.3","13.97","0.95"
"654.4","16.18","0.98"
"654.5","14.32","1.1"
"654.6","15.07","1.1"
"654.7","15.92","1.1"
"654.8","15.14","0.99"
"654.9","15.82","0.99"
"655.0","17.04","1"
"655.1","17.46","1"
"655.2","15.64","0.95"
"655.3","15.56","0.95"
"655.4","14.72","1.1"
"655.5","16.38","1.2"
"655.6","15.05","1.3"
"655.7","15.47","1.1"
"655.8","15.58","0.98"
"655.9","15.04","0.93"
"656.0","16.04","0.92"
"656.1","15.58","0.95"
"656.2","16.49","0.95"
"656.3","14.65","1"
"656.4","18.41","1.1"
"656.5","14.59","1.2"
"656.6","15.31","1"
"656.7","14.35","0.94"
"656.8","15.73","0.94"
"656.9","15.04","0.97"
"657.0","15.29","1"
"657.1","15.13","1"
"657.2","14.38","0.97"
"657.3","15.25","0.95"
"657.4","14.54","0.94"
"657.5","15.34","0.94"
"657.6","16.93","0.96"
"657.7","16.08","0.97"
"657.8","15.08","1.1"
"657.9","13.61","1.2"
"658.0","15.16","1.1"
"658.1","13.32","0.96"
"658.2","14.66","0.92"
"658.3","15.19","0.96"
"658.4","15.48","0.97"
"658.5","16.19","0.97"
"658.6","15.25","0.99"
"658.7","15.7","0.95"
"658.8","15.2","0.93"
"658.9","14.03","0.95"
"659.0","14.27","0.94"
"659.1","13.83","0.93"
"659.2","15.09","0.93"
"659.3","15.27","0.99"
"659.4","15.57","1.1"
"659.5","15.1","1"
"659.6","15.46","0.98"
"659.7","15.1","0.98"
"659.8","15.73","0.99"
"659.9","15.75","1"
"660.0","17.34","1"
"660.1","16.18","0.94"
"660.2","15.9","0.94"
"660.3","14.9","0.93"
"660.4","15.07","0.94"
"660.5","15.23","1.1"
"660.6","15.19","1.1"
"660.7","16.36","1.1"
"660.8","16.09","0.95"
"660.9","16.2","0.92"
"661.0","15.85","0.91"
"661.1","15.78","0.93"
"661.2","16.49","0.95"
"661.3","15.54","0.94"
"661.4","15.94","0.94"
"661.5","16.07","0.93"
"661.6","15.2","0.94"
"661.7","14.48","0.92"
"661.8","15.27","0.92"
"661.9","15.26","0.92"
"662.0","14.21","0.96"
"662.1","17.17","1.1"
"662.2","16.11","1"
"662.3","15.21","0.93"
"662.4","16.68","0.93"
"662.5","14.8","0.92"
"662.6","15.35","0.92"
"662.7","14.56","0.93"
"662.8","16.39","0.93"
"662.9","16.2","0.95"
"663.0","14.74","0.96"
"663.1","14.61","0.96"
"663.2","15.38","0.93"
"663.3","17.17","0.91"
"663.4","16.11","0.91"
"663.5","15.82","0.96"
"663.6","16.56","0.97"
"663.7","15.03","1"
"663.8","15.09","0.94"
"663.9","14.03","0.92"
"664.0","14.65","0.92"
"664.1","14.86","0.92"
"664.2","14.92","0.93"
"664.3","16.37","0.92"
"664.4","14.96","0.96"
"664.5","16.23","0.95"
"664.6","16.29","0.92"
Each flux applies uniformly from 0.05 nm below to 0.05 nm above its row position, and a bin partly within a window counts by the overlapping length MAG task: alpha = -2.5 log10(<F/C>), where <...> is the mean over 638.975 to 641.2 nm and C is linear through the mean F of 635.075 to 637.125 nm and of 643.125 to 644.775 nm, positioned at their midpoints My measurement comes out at 0.05 mag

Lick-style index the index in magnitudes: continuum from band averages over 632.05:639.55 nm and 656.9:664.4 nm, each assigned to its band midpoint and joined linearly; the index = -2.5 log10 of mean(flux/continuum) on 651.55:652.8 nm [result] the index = 0.01 mag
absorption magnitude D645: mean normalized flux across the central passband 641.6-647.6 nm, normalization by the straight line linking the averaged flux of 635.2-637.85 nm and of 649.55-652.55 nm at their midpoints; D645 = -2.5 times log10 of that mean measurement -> 0.01 mag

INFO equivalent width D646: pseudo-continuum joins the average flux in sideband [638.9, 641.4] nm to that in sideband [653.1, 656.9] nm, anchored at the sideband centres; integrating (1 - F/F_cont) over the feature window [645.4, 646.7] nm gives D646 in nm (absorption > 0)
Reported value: 0.03 nm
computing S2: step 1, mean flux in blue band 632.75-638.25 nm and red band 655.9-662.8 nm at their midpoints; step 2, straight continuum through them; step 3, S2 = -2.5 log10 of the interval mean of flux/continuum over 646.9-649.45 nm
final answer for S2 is 0.030 mag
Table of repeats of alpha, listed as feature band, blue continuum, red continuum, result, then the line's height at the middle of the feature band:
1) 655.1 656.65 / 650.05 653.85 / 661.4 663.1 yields -0.008 mag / 15.6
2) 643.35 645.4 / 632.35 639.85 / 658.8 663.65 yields -0.017 mag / 15.2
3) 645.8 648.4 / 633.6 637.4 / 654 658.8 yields 0.043 mag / 15.4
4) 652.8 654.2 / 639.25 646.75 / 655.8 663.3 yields -0.054 mag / 15.3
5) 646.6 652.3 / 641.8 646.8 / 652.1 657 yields 0.011 mag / 15.5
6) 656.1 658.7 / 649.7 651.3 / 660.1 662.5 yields 0.032 mag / 15.7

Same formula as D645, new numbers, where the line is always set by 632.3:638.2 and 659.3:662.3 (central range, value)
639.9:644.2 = 0.003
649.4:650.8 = -0.030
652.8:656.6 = -0.020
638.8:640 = 0.024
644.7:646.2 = 0.016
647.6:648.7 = 0.050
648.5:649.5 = 0.006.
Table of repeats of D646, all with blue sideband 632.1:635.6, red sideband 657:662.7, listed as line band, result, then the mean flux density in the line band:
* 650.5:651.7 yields -0.04 nm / 15.8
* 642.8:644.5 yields -0.05 nm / 15.6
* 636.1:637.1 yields -0.06 nm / 15.9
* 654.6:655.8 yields -0.04 nm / 15.8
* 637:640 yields 0.04 nm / 14.9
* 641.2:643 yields 0.00 nm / 15.1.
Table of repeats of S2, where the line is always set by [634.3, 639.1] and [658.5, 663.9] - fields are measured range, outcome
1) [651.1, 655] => -0.02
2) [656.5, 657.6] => 0.02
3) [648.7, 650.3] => -0.01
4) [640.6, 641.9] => 0.00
